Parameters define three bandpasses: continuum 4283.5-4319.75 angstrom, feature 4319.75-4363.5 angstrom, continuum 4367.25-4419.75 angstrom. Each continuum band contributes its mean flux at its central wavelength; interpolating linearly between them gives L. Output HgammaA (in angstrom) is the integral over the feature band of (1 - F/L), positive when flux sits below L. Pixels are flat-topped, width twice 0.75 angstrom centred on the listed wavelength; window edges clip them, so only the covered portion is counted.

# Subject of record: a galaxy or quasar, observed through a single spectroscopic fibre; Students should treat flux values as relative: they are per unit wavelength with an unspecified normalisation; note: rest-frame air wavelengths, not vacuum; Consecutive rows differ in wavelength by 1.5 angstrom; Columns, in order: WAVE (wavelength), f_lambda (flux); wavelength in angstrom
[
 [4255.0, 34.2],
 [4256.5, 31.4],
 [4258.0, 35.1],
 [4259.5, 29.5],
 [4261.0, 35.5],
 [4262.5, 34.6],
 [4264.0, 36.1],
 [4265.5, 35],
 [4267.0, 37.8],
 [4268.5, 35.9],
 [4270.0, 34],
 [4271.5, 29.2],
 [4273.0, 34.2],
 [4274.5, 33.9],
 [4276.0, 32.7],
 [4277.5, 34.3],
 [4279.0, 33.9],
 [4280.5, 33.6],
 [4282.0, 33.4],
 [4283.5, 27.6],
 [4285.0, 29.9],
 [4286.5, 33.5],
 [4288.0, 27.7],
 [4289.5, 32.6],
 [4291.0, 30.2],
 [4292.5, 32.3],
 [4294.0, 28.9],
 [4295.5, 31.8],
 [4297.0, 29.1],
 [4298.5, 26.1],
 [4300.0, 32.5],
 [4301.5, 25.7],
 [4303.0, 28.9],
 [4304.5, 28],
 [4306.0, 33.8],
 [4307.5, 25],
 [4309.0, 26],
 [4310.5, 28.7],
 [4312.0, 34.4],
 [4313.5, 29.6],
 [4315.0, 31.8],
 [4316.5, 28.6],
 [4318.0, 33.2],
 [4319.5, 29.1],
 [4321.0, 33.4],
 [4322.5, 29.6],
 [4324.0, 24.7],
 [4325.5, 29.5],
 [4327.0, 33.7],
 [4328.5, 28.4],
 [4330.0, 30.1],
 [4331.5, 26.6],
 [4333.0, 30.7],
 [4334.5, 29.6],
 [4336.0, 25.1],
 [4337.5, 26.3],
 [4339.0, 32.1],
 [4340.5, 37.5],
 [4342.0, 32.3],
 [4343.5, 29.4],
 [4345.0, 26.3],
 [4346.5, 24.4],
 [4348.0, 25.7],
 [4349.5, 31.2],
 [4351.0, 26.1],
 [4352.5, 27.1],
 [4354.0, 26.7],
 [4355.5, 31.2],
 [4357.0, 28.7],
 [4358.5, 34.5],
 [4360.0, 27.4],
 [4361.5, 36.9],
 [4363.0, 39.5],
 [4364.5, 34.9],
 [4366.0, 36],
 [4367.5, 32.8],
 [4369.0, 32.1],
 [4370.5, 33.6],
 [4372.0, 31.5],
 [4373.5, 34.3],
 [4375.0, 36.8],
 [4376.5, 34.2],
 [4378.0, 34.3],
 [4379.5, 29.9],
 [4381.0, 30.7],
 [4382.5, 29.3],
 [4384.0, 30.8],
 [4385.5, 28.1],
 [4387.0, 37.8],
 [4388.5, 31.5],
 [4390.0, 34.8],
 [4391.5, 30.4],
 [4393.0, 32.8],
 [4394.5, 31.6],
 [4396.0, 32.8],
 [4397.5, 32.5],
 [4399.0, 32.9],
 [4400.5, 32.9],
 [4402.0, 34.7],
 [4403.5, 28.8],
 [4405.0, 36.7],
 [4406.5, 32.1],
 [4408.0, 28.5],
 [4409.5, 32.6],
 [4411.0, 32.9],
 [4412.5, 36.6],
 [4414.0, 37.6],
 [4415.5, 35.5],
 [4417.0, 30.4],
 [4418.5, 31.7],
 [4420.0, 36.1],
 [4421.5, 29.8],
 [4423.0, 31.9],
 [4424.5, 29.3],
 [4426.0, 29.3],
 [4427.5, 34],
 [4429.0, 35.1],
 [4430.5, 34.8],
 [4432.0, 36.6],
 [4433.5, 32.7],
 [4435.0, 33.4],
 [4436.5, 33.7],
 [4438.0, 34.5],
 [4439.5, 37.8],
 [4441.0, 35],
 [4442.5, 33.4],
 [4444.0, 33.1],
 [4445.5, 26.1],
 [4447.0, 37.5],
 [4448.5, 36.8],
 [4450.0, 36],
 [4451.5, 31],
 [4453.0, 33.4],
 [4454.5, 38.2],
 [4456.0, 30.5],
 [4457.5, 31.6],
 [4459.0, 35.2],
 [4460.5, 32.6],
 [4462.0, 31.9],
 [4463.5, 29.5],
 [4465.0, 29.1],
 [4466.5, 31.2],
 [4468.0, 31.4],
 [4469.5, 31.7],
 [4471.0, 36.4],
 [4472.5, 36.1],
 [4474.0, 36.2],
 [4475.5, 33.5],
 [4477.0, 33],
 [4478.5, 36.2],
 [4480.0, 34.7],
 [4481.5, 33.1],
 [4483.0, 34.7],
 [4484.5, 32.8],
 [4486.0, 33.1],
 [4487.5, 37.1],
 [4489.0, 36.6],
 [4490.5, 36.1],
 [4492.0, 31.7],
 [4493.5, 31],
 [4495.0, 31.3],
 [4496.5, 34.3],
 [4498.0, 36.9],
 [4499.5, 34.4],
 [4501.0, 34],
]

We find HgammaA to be 1.9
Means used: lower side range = 29.9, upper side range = 32.8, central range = 29.8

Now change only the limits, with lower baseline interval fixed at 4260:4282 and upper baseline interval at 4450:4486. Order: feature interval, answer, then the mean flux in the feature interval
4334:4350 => 2.29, 29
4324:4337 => 1.94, 28.9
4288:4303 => 1.92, 29.8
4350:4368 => 1.07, 31.8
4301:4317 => 2.28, 29.2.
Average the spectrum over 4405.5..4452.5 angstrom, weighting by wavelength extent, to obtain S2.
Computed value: 33.4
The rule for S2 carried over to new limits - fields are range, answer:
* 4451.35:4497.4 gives 33.4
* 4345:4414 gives 32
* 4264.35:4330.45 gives 31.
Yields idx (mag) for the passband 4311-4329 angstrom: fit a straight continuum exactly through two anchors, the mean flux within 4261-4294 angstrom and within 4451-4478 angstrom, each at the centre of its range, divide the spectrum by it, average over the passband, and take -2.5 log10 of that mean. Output 0.08 mag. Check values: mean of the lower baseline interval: 32.9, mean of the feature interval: 30.5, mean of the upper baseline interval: 33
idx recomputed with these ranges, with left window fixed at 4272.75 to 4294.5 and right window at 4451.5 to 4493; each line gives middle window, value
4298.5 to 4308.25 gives 0.12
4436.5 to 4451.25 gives -0.03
